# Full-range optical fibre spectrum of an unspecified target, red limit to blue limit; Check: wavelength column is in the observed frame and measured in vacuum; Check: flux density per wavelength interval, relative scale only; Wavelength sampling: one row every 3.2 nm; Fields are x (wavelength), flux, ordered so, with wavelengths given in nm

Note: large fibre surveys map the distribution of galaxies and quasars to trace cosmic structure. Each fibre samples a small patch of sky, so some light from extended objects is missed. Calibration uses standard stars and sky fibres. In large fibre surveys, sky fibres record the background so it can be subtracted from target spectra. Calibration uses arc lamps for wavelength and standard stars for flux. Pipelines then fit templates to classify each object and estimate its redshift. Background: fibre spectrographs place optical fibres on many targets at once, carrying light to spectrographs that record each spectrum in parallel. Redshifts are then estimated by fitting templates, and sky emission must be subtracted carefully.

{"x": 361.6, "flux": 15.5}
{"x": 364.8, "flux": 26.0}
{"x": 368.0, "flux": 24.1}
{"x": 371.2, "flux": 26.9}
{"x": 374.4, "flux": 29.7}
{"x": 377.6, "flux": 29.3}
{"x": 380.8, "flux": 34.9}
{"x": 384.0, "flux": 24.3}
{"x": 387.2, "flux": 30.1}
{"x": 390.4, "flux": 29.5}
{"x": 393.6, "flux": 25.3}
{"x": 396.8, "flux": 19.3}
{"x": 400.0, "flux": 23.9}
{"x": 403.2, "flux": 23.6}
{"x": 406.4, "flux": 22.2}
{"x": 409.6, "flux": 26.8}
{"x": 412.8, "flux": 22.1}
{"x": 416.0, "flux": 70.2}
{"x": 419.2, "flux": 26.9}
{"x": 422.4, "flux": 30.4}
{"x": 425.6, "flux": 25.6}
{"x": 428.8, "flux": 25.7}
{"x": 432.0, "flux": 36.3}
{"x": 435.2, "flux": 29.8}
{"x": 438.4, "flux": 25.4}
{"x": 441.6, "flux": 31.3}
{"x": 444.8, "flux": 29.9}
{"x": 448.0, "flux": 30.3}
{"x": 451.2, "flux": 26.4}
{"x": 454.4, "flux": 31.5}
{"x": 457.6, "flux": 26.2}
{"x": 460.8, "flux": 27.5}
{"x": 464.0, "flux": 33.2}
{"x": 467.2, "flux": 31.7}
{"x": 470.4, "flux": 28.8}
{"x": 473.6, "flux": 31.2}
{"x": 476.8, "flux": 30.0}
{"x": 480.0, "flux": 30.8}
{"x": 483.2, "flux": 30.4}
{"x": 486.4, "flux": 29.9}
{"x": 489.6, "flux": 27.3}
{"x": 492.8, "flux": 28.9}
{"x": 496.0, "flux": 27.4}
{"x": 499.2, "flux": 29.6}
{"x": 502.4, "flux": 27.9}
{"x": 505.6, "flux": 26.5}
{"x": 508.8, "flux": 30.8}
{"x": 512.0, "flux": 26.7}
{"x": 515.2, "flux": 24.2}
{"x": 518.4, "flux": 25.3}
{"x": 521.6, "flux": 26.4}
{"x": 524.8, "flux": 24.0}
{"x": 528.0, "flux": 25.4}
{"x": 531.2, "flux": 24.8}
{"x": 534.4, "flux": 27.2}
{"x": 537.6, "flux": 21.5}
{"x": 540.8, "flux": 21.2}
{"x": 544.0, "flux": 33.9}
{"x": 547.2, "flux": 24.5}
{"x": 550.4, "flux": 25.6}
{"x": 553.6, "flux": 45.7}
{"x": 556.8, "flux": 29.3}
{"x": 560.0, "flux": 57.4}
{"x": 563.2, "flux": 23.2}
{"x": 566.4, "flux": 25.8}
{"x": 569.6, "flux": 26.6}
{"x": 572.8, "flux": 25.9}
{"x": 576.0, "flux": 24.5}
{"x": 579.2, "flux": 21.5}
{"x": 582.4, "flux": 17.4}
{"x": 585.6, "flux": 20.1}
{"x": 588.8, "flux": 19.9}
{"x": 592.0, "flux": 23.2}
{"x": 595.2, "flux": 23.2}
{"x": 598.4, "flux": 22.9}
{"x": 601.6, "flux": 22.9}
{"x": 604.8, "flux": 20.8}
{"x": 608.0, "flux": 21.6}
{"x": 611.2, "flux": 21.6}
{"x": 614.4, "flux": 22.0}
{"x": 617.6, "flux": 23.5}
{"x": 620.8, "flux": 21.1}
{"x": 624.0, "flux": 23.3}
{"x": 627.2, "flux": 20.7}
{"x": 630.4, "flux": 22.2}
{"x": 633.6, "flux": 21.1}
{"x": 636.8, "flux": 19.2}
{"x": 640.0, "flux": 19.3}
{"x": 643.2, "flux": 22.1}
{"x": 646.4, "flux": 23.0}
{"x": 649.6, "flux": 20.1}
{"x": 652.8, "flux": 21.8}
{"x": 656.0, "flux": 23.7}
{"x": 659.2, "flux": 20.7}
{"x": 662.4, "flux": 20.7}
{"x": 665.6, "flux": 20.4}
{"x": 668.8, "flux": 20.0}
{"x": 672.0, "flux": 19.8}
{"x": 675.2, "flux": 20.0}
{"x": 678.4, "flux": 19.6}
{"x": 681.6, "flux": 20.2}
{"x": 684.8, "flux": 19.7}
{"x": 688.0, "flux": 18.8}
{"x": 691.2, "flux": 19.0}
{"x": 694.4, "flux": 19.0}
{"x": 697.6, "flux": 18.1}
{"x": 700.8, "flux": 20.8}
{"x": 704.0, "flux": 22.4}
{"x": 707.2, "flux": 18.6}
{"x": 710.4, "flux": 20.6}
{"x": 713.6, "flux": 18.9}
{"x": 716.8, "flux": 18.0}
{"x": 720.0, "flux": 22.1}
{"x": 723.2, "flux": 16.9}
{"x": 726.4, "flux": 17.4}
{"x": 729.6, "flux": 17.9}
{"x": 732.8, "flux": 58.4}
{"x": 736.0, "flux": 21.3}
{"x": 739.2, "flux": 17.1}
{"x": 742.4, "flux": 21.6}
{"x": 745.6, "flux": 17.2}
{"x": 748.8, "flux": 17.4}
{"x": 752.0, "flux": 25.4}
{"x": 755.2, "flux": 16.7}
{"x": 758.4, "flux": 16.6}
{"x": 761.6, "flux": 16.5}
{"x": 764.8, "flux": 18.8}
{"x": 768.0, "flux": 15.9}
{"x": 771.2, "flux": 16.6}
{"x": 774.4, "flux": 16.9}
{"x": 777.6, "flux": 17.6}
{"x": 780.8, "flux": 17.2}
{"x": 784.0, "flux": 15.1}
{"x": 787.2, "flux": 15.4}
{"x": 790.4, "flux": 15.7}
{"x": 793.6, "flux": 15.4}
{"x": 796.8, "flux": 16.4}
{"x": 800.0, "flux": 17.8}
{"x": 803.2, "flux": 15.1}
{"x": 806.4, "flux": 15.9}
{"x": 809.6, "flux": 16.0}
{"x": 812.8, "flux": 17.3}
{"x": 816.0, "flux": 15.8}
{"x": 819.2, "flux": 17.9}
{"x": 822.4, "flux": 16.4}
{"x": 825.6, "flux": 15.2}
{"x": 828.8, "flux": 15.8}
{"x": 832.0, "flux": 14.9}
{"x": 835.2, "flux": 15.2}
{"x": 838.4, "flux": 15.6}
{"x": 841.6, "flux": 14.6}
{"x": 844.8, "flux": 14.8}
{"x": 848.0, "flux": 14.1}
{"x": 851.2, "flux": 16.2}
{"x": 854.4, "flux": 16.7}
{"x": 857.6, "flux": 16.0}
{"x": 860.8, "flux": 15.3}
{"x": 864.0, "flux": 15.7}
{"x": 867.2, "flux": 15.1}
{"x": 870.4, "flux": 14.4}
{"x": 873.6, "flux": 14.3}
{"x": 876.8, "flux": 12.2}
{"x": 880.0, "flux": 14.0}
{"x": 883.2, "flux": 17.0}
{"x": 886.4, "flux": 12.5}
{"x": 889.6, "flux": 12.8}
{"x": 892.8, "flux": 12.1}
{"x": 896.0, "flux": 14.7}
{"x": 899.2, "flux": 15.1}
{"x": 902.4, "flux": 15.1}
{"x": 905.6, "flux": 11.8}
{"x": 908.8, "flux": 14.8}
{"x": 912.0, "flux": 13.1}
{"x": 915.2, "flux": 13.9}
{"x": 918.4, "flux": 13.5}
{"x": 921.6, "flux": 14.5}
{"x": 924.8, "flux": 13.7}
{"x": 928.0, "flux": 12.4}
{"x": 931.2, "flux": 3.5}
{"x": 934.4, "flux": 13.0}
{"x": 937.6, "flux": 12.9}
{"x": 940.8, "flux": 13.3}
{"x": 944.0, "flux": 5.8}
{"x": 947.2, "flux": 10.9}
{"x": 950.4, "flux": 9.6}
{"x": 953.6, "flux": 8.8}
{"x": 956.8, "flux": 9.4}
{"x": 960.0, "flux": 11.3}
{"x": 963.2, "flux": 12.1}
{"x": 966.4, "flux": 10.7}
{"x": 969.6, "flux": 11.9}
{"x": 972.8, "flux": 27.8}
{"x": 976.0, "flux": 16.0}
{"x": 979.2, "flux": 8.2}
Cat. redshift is 0.118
